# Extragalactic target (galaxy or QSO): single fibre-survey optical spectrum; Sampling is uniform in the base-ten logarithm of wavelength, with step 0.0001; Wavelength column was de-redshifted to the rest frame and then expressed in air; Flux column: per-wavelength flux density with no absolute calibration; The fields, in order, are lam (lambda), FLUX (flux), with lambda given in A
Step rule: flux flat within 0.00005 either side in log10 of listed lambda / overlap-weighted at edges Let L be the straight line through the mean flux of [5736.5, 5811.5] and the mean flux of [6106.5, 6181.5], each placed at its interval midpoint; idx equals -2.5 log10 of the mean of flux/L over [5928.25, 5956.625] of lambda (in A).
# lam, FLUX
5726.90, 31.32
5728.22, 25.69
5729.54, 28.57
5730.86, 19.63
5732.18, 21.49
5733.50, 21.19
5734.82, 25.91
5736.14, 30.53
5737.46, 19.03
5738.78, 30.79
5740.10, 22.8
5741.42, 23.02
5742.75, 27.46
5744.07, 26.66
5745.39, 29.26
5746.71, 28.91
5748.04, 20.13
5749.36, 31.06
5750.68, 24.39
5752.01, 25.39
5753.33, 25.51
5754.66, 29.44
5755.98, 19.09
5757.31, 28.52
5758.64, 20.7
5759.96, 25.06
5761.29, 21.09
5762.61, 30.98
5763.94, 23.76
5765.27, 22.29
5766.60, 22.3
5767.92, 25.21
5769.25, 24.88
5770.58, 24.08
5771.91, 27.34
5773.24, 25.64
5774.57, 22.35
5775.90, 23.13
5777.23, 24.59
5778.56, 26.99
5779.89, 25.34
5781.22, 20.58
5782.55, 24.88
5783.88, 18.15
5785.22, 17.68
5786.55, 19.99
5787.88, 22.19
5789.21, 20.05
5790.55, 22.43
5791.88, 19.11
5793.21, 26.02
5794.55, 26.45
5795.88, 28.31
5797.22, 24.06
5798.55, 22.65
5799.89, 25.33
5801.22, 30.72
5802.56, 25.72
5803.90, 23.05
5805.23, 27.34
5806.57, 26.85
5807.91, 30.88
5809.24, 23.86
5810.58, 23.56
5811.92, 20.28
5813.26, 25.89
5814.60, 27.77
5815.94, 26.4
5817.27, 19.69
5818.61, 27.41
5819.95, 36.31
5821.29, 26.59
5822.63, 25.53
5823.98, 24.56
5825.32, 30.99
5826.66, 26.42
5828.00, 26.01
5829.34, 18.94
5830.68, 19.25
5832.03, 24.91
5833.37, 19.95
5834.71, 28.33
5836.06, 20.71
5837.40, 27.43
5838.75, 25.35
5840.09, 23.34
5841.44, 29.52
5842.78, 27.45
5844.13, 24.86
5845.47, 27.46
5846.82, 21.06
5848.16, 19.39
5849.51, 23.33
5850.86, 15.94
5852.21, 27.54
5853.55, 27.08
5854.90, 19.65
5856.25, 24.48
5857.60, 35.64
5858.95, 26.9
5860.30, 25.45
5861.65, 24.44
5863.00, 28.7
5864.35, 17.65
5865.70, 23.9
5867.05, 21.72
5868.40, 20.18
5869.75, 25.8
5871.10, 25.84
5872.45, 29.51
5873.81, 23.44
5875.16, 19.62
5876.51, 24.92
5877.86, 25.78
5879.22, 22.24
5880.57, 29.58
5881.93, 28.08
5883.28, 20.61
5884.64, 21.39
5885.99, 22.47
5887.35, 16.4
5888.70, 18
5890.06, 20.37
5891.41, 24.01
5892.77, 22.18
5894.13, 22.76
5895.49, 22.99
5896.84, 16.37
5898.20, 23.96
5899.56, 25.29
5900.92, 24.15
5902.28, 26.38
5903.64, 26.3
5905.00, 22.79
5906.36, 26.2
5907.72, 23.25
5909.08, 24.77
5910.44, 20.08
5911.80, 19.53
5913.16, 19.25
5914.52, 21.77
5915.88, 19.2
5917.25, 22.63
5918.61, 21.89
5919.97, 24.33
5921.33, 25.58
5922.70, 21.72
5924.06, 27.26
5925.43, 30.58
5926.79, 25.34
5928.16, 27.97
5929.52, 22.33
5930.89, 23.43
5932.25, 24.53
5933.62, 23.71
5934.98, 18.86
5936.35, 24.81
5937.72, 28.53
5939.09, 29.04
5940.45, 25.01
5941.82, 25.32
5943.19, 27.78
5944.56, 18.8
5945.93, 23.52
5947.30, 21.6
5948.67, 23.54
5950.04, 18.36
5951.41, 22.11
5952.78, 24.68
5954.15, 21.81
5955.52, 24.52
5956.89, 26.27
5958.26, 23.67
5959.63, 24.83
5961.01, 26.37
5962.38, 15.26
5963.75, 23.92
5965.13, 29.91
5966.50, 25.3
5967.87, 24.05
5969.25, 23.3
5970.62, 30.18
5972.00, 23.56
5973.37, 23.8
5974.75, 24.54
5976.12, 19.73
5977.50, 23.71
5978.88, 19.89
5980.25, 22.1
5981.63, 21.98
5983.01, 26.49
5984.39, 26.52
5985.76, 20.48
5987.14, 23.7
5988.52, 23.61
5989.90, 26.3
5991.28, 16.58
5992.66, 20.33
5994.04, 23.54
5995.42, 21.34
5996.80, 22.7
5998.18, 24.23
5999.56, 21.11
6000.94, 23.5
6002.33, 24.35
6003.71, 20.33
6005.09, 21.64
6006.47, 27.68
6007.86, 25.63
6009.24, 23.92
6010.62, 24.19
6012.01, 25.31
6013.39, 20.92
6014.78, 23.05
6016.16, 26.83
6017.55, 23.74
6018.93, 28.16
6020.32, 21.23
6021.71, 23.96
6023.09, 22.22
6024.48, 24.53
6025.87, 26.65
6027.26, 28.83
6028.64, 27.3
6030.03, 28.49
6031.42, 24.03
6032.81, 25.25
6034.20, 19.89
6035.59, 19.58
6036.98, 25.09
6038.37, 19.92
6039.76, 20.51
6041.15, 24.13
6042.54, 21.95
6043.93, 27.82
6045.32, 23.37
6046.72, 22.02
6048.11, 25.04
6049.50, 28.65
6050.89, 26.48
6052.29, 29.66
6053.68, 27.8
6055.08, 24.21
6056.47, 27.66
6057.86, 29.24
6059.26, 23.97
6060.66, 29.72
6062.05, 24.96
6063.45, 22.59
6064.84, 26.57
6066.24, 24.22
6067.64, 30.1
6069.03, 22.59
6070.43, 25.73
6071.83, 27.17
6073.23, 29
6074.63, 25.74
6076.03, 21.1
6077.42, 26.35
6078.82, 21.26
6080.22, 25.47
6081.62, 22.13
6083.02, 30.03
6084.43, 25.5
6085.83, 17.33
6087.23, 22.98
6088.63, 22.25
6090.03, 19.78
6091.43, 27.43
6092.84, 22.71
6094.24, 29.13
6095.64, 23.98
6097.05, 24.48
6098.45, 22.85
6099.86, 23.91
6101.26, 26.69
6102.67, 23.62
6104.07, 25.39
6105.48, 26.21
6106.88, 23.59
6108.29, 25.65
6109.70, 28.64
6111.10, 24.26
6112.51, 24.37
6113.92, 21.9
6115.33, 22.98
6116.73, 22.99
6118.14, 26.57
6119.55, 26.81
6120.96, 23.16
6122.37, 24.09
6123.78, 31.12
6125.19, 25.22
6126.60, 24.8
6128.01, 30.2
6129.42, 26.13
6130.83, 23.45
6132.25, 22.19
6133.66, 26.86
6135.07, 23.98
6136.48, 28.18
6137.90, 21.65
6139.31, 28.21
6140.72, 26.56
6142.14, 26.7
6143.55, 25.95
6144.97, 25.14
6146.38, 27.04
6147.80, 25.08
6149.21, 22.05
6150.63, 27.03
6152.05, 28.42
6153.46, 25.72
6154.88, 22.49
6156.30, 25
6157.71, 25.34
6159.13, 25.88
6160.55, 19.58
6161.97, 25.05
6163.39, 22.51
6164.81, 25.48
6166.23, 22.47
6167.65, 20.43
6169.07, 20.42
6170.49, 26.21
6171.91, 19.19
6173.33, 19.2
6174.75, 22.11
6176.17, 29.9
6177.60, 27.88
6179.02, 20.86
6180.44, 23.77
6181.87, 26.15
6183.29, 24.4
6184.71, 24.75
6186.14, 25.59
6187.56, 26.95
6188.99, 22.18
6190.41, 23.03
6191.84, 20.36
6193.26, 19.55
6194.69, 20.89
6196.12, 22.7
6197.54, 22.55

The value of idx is 0.041 mag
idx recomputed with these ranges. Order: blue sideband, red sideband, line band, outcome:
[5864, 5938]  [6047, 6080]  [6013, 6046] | 0.060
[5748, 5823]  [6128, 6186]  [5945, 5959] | 0.077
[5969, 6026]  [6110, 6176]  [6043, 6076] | -0.094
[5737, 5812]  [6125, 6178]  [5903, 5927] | 0.053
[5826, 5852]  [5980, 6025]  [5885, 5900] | 0.113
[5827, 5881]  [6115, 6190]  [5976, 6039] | 0.046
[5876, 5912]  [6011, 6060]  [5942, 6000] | 0.033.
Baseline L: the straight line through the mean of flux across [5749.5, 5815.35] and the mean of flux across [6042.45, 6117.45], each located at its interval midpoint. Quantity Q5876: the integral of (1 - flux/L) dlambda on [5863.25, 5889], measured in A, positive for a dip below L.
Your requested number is 1.5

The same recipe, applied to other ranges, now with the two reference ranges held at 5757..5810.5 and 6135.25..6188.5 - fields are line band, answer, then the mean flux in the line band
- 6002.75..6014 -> 0.32 A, 23.8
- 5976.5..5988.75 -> 0.67 A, 23.1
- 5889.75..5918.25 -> 2.03 A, 22.6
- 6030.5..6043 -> 1.06 A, 22.4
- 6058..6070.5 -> -0.66 A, 25.8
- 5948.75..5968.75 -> 0.61 A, 23.6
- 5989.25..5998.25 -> 0.90 A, 22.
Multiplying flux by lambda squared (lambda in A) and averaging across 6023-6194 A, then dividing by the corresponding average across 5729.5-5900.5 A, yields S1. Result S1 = 1.12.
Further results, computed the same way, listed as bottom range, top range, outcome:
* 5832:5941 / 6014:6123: 1.10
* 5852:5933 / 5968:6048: 1.03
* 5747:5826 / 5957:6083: 1.06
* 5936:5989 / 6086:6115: 1.07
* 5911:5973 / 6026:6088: 1.09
